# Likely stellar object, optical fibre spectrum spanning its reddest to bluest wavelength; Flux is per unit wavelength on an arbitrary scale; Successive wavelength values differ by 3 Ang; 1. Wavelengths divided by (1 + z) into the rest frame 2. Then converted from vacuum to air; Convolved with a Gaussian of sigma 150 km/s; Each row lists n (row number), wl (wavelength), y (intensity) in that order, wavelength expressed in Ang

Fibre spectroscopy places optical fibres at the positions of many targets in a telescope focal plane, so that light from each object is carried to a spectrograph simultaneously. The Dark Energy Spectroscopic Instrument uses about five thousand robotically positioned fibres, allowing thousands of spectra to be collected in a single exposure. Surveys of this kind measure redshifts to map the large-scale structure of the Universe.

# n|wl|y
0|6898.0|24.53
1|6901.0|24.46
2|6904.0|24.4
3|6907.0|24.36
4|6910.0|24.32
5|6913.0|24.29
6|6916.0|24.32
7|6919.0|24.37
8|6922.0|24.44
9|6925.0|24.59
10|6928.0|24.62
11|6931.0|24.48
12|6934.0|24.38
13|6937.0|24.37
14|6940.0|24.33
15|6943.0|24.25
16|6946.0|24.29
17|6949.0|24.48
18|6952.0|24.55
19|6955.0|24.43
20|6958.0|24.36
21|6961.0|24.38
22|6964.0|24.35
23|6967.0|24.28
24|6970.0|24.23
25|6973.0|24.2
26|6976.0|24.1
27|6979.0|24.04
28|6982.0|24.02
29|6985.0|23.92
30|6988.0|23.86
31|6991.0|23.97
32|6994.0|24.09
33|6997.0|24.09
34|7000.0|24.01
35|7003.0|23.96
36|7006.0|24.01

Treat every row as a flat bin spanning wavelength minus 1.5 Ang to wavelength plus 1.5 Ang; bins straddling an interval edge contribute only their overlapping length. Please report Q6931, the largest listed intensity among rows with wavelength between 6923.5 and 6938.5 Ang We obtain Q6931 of 24.62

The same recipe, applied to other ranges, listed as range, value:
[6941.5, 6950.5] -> 24.48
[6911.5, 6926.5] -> 24.59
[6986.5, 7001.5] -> 24.09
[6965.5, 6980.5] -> 24.28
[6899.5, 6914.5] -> 24.46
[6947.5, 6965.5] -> 24.55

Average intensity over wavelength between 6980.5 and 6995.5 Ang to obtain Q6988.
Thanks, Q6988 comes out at 24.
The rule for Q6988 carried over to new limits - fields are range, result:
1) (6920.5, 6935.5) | 24.5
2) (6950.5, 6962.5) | 24.4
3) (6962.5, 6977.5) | 24.2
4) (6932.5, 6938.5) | 24.4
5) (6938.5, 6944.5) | 24.3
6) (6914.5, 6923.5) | 24.4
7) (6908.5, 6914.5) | 24.3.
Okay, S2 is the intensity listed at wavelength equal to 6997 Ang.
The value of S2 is 24.09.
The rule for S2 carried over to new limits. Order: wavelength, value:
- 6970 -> 24.23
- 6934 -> 24.38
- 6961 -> 24.38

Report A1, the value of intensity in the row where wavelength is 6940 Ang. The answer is 24.33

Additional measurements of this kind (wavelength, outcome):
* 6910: 24.32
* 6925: 24.59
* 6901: 24.46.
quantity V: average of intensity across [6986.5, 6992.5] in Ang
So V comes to 23.9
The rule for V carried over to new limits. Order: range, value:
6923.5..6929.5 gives 24.6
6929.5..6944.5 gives 24.4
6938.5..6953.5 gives 24.4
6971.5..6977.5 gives 24.2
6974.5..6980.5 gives 24.1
